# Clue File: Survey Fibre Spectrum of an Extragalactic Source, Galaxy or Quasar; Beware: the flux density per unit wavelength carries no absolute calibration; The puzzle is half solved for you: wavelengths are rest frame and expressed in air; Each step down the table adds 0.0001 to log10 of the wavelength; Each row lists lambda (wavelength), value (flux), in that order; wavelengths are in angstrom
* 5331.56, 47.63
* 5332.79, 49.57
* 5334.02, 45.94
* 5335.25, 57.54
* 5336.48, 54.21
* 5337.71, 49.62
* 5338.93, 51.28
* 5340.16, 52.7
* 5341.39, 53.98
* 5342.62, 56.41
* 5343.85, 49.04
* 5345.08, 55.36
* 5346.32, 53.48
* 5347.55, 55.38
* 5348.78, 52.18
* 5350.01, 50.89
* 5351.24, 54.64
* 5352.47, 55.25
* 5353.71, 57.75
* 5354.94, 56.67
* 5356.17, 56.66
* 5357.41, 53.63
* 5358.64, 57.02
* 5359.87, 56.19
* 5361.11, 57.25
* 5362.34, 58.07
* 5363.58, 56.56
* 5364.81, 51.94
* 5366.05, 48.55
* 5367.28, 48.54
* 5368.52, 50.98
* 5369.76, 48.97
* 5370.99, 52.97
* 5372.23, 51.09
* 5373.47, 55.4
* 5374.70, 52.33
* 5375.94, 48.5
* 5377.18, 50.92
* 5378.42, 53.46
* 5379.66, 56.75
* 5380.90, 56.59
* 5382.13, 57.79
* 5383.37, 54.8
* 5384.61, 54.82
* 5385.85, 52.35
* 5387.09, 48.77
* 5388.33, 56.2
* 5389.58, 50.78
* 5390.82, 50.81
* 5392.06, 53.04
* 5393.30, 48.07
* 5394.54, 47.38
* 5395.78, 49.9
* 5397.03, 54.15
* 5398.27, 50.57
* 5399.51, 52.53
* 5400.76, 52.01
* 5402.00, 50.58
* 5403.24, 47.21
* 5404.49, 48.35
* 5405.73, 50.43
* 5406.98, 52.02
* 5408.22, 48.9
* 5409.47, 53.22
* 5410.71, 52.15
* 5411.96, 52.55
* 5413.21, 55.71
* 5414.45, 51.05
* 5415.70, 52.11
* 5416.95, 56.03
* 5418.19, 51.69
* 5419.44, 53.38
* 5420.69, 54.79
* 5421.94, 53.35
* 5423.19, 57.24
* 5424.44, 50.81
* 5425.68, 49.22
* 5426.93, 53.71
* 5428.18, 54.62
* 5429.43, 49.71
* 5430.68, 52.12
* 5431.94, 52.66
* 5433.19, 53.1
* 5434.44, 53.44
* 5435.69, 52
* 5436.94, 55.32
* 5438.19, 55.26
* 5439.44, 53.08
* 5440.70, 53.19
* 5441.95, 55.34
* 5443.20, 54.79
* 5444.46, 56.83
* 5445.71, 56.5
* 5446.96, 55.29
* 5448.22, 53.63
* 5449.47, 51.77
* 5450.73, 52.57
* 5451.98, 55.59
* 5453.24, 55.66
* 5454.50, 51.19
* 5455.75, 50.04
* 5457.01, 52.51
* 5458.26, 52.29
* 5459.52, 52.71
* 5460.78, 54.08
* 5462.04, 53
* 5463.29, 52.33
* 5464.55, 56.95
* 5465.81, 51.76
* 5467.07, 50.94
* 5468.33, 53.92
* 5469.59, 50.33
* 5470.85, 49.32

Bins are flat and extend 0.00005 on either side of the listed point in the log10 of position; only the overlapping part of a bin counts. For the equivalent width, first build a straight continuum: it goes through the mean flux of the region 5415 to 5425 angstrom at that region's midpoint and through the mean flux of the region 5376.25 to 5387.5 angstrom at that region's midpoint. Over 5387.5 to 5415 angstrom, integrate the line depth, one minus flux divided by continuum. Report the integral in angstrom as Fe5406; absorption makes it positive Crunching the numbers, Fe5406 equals 1.3 angstrom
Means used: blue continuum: 54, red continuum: 53.6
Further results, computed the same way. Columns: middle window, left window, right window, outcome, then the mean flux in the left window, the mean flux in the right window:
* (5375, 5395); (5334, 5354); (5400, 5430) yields 0.03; 53.4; 52.1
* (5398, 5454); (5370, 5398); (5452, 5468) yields -0.24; 52.5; 52.9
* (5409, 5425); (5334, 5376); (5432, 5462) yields 0.07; 53.5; 53.7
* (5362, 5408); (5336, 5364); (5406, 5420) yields 1.29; 54.5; 52.6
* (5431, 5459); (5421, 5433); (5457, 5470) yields -0.50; 52.7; 52.9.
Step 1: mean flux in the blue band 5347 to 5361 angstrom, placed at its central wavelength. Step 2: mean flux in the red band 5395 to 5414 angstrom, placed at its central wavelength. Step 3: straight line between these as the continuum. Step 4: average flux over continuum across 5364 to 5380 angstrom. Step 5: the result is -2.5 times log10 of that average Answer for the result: 0.047 mag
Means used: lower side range 55.2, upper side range 51.3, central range 51.5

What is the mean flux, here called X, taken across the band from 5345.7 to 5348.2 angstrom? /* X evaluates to 54.4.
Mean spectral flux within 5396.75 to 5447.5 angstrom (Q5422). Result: 52.9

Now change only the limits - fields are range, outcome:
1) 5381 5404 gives 51.9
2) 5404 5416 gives 51.7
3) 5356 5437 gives 52.6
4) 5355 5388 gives 53.6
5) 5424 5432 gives 51.8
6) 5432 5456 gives 54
